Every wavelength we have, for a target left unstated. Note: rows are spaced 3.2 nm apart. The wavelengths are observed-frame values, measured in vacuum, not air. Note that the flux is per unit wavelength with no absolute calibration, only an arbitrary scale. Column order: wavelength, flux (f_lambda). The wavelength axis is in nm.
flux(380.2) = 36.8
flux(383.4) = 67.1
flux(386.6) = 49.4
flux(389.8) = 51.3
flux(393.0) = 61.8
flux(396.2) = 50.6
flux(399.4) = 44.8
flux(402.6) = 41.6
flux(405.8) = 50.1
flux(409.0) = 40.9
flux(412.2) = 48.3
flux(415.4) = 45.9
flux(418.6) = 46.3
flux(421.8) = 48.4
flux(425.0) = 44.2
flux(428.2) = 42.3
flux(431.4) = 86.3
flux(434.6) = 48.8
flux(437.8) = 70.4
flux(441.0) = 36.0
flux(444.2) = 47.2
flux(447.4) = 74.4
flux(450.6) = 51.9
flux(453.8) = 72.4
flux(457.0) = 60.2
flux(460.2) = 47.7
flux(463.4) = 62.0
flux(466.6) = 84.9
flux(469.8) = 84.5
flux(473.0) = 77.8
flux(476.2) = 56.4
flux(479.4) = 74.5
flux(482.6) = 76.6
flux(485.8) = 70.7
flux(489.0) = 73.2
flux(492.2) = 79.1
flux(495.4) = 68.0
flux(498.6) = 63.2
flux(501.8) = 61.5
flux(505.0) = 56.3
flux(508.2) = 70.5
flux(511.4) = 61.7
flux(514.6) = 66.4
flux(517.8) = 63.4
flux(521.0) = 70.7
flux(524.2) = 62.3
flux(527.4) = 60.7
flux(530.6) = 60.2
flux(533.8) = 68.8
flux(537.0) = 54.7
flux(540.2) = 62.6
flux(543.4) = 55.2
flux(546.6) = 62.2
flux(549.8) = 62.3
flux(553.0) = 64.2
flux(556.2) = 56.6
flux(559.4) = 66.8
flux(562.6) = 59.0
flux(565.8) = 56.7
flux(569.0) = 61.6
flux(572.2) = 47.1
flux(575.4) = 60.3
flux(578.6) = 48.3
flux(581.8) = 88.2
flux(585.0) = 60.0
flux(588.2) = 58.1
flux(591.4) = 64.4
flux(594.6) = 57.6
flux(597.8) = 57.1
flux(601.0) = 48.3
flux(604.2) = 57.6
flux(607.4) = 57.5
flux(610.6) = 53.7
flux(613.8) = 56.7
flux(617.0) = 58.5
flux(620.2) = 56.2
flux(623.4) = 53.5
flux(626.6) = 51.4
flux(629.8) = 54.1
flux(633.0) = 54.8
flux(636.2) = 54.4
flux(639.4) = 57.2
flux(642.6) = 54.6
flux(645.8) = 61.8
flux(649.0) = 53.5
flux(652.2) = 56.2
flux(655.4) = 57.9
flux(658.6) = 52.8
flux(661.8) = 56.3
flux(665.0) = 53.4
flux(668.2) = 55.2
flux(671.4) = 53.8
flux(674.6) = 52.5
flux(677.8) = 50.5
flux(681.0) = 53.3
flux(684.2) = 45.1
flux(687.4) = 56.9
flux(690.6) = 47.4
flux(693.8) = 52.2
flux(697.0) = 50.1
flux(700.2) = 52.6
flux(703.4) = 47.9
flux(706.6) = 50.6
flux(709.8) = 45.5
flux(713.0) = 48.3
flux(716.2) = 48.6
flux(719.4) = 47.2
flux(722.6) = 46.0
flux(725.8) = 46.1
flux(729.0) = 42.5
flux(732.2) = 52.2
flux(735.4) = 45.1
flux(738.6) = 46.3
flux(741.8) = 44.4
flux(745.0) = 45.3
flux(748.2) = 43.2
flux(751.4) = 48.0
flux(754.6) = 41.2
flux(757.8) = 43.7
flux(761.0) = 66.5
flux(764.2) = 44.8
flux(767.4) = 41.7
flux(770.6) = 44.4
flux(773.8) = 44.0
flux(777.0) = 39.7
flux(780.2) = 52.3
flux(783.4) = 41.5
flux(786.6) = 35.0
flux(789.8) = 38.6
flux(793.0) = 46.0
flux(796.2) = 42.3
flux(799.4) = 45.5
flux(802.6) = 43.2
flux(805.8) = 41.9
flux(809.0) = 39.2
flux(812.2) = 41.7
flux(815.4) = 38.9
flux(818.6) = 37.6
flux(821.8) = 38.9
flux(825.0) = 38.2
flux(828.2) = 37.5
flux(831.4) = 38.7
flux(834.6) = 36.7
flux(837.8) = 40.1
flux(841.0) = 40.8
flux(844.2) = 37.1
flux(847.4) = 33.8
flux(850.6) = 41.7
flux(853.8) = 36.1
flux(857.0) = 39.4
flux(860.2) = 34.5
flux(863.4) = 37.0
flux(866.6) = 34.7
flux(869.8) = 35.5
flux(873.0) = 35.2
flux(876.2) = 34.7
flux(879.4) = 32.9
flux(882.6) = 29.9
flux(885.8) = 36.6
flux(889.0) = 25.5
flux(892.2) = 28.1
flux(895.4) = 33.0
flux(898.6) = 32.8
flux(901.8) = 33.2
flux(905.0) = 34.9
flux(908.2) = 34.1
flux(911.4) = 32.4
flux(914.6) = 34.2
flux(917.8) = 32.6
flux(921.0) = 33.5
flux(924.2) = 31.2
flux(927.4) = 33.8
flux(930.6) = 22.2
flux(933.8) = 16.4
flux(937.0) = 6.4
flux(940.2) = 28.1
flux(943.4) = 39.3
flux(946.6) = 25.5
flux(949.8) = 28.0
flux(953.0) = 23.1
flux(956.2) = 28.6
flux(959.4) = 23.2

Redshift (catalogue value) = 0.160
